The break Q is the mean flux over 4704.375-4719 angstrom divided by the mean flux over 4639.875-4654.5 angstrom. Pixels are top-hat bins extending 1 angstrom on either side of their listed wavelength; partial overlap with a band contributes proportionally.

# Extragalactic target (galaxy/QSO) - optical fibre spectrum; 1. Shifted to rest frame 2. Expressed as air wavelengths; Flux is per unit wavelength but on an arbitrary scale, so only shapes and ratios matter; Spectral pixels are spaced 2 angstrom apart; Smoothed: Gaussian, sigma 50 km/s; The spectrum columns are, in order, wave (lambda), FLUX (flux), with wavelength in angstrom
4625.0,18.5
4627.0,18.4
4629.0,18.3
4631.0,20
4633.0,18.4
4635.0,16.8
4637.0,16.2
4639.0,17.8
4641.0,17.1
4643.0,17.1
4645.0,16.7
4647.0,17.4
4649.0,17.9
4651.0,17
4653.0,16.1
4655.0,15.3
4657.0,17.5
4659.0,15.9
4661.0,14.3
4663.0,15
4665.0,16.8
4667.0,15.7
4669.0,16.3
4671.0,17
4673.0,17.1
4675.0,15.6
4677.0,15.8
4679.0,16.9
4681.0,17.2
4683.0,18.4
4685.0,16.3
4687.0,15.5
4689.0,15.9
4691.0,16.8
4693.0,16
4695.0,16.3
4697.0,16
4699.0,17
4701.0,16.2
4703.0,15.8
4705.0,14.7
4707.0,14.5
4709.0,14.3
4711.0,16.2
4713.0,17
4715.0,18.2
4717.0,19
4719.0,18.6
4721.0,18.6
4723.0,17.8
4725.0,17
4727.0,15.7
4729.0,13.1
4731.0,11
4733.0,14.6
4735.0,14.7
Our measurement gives 0.97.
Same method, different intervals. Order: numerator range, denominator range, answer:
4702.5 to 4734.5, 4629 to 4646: 0.91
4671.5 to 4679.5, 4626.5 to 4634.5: 0.88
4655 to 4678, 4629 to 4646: 0.91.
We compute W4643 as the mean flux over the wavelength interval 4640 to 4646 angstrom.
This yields 17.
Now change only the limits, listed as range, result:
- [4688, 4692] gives 16.4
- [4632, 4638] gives 17.1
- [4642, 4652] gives 17.2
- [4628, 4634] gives 18.9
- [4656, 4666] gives 15.9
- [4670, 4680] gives 16.5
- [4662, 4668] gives 15.8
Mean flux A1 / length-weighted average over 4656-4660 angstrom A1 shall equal 16.7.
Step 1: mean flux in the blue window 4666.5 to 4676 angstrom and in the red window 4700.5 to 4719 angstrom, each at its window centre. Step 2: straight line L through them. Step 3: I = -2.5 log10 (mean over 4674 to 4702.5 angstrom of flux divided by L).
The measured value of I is -0.003 mag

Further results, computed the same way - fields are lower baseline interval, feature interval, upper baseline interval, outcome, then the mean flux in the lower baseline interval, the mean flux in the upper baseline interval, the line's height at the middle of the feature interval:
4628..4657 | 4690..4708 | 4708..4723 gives 0.10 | 17.3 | 17.4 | 17.4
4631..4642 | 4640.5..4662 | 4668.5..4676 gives 0.04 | 17.5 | 16.5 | 17.1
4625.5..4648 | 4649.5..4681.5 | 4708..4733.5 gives 0.06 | 17.7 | 16.3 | 17.2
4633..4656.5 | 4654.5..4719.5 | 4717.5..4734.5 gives 0.00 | 16.9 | 15.9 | 16.4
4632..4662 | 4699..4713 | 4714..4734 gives 0.06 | 16.8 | 16.4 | 16.5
